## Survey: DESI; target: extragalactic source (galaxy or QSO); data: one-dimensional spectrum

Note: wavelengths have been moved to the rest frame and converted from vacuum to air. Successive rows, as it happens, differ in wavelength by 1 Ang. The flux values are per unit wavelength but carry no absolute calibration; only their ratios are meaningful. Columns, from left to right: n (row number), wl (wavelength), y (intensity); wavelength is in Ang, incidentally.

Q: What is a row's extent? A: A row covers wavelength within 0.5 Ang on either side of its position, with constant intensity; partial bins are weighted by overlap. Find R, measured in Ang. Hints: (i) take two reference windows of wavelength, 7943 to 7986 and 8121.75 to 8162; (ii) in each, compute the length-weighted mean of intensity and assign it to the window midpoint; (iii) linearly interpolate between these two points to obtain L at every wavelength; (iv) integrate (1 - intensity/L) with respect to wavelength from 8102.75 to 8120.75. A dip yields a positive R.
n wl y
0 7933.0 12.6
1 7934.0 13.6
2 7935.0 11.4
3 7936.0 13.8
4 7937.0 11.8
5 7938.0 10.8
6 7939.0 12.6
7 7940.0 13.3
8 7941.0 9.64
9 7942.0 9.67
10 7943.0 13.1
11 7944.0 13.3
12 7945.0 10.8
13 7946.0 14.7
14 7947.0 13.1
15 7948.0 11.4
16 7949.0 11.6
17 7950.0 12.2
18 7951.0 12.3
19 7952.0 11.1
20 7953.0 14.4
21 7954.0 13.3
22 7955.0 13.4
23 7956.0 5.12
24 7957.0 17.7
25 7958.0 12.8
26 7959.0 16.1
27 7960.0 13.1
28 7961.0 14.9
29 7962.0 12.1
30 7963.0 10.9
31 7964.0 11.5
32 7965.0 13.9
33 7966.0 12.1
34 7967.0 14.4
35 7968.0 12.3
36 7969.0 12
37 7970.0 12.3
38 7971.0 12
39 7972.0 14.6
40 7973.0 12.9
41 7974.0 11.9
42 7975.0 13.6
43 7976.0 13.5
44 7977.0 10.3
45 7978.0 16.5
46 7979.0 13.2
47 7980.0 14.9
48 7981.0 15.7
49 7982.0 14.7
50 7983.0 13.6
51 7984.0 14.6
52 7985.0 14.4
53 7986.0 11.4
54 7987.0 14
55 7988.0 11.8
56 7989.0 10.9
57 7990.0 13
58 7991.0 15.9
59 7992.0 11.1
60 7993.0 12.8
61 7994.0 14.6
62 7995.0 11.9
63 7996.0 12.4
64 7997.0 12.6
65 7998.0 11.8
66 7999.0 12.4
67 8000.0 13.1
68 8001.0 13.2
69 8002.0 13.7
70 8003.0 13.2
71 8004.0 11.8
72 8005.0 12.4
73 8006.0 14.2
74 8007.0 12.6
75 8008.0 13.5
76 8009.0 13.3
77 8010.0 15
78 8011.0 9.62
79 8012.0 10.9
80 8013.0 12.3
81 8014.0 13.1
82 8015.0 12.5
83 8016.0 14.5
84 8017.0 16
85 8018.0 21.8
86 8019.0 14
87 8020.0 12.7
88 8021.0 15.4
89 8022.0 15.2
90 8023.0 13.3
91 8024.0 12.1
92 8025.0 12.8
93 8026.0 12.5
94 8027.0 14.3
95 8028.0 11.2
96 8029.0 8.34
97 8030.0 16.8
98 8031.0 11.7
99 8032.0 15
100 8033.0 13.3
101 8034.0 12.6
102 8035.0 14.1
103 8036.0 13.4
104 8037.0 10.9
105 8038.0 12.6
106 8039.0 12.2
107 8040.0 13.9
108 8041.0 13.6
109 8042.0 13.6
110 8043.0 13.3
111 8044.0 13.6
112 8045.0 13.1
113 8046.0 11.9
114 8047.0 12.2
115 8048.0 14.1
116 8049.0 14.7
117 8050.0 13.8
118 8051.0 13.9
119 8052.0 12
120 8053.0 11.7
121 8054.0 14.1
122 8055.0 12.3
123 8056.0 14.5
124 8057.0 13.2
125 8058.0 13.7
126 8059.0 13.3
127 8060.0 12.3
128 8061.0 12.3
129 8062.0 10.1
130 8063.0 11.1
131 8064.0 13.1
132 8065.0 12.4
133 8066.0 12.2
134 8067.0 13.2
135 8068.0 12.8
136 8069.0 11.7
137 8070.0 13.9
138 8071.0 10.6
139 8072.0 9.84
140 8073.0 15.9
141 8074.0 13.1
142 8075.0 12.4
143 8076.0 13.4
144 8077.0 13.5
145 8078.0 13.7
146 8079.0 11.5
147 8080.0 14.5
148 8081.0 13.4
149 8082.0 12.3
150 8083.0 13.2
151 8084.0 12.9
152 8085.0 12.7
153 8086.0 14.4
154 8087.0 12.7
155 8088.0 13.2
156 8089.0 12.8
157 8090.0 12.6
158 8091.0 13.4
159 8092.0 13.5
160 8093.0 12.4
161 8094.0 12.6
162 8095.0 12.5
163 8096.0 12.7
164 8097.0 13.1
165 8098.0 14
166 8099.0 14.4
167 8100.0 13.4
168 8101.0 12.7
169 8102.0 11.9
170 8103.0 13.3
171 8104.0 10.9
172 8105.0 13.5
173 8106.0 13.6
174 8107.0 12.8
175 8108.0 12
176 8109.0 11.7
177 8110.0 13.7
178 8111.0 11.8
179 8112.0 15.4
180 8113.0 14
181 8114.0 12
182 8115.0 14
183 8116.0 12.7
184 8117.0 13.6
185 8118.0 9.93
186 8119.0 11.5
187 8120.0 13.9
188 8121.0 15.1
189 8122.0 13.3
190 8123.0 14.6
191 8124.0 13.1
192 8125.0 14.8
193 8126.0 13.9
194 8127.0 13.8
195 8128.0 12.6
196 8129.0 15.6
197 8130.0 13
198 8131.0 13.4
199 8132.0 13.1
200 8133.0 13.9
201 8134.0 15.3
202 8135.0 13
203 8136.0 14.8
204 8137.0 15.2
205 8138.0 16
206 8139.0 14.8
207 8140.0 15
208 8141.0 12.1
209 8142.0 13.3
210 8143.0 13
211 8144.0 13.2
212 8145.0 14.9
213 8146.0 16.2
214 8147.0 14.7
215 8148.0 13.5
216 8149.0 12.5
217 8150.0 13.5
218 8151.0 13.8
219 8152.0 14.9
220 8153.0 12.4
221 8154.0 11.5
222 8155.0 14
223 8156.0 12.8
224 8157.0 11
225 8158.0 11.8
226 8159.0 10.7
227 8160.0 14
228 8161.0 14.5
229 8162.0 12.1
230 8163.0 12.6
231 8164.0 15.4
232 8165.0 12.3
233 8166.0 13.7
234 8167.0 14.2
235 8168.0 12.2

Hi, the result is 1.0 Ang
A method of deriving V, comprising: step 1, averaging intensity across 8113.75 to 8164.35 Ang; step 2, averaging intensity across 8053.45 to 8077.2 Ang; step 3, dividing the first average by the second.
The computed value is 1.07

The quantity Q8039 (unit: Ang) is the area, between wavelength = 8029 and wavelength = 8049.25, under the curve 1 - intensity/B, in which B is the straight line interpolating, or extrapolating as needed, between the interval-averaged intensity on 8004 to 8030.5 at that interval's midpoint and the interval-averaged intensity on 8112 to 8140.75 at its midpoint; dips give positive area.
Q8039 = 0.49 Ang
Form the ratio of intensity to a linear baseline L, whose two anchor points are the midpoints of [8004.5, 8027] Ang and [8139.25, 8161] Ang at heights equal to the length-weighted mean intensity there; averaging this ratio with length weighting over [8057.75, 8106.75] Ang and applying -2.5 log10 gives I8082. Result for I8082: 0.05 mag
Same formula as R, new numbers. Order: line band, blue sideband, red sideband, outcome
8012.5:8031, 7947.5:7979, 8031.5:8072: -1.33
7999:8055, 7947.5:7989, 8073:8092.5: -0.71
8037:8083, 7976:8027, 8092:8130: 1.34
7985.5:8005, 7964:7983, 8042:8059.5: 0.89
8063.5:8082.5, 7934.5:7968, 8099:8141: 0.56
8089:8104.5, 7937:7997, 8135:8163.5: 0.50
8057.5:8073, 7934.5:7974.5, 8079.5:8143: 0.96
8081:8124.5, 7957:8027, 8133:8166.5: 1.57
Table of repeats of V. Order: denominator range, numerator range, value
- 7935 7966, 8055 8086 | 1.03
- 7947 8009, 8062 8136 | 1.01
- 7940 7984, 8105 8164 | 1.05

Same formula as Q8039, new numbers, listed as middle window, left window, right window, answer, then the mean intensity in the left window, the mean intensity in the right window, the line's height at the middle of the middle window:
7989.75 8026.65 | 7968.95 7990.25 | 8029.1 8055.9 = -0.3 Ang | 13.3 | 13.2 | 13.2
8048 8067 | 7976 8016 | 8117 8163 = 0.6 Ang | 13.1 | 13.5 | 13.3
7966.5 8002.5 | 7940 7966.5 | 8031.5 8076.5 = -1.6 Ang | 12.5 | 12.9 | 12.6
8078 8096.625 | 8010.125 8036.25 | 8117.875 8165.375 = 0.8 Ang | 13.5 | 13.6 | 13.5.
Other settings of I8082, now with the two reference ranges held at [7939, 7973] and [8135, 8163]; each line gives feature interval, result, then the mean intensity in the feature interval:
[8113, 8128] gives 0.01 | 13.3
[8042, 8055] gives -0.01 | 13.2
